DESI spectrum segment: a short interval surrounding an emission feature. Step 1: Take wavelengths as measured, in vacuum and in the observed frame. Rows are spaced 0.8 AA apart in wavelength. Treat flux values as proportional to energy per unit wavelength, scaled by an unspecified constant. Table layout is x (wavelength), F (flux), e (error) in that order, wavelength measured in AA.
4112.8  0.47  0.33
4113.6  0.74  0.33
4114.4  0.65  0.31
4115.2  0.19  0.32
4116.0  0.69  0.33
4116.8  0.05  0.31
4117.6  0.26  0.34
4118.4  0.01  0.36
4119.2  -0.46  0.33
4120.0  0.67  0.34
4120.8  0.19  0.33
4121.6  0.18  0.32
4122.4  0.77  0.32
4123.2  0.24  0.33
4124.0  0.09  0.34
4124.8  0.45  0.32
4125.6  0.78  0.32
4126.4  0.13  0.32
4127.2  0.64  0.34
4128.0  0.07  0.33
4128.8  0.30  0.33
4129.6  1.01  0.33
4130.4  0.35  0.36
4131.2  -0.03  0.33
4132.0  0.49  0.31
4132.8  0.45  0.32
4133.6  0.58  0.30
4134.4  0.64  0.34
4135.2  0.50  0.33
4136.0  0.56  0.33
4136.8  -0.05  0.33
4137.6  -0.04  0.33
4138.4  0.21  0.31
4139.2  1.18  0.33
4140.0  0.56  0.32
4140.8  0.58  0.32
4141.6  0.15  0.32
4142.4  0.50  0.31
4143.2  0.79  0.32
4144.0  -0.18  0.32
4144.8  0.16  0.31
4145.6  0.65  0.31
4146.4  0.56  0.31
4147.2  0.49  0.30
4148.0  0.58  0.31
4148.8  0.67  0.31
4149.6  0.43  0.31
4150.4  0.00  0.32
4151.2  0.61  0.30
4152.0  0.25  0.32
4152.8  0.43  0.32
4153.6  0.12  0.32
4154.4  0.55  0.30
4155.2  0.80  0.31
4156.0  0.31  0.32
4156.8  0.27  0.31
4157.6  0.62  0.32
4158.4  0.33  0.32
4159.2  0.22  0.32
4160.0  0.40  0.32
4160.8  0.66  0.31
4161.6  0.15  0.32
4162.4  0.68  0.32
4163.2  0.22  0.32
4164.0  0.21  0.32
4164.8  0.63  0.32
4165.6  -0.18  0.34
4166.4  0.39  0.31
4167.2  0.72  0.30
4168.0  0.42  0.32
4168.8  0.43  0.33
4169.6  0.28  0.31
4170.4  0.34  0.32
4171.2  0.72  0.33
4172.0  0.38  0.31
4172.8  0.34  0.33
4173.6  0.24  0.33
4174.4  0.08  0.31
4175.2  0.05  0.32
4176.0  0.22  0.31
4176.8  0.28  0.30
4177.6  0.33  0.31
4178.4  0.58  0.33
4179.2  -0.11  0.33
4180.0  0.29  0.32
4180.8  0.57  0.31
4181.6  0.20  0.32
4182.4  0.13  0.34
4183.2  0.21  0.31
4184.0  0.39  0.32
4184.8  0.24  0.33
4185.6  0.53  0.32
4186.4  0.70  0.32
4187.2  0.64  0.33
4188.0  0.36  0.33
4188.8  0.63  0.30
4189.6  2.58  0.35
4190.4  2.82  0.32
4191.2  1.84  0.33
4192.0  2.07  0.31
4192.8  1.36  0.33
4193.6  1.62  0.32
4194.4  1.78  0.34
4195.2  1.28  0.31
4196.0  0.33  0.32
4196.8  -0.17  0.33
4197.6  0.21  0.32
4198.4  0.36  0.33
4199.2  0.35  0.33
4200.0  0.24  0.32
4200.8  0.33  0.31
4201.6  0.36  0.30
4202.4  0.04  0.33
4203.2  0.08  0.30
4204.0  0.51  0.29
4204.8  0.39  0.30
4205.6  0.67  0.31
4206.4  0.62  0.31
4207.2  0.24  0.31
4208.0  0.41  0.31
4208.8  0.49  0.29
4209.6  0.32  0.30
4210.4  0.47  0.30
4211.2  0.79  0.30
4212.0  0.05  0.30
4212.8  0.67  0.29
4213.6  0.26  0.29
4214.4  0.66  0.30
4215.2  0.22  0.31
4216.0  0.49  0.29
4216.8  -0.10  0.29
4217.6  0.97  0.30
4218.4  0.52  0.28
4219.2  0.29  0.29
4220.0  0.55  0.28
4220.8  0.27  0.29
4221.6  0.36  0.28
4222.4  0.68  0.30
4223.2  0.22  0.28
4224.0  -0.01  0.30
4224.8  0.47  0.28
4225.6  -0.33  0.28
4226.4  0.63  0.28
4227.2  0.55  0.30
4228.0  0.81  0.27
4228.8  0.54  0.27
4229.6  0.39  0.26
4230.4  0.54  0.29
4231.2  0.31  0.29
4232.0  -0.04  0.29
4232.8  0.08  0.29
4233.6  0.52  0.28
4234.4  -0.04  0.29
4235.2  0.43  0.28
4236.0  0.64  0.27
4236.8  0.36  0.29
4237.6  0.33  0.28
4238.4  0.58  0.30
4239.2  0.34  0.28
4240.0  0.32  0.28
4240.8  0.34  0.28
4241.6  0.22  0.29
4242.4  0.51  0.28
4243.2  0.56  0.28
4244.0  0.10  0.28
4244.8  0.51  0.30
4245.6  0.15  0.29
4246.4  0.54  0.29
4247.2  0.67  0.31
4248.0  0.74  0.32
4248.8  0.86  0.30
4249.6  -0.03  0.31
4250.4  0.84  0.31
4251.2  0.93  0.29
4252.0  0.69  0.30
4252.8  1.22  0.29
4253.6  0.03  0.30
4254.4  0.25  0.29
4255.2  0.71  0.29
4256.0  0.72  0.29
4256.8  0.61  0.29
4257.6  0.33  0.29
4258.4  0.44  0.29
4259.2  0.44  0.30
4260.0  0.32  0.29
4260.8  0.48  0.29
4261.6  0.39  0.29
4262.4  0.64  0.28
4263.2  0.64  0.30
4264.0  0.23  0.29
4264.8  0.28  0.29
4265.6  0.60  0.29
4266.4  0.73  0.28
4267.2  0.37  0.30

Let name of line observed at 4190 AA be [O II] 3727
